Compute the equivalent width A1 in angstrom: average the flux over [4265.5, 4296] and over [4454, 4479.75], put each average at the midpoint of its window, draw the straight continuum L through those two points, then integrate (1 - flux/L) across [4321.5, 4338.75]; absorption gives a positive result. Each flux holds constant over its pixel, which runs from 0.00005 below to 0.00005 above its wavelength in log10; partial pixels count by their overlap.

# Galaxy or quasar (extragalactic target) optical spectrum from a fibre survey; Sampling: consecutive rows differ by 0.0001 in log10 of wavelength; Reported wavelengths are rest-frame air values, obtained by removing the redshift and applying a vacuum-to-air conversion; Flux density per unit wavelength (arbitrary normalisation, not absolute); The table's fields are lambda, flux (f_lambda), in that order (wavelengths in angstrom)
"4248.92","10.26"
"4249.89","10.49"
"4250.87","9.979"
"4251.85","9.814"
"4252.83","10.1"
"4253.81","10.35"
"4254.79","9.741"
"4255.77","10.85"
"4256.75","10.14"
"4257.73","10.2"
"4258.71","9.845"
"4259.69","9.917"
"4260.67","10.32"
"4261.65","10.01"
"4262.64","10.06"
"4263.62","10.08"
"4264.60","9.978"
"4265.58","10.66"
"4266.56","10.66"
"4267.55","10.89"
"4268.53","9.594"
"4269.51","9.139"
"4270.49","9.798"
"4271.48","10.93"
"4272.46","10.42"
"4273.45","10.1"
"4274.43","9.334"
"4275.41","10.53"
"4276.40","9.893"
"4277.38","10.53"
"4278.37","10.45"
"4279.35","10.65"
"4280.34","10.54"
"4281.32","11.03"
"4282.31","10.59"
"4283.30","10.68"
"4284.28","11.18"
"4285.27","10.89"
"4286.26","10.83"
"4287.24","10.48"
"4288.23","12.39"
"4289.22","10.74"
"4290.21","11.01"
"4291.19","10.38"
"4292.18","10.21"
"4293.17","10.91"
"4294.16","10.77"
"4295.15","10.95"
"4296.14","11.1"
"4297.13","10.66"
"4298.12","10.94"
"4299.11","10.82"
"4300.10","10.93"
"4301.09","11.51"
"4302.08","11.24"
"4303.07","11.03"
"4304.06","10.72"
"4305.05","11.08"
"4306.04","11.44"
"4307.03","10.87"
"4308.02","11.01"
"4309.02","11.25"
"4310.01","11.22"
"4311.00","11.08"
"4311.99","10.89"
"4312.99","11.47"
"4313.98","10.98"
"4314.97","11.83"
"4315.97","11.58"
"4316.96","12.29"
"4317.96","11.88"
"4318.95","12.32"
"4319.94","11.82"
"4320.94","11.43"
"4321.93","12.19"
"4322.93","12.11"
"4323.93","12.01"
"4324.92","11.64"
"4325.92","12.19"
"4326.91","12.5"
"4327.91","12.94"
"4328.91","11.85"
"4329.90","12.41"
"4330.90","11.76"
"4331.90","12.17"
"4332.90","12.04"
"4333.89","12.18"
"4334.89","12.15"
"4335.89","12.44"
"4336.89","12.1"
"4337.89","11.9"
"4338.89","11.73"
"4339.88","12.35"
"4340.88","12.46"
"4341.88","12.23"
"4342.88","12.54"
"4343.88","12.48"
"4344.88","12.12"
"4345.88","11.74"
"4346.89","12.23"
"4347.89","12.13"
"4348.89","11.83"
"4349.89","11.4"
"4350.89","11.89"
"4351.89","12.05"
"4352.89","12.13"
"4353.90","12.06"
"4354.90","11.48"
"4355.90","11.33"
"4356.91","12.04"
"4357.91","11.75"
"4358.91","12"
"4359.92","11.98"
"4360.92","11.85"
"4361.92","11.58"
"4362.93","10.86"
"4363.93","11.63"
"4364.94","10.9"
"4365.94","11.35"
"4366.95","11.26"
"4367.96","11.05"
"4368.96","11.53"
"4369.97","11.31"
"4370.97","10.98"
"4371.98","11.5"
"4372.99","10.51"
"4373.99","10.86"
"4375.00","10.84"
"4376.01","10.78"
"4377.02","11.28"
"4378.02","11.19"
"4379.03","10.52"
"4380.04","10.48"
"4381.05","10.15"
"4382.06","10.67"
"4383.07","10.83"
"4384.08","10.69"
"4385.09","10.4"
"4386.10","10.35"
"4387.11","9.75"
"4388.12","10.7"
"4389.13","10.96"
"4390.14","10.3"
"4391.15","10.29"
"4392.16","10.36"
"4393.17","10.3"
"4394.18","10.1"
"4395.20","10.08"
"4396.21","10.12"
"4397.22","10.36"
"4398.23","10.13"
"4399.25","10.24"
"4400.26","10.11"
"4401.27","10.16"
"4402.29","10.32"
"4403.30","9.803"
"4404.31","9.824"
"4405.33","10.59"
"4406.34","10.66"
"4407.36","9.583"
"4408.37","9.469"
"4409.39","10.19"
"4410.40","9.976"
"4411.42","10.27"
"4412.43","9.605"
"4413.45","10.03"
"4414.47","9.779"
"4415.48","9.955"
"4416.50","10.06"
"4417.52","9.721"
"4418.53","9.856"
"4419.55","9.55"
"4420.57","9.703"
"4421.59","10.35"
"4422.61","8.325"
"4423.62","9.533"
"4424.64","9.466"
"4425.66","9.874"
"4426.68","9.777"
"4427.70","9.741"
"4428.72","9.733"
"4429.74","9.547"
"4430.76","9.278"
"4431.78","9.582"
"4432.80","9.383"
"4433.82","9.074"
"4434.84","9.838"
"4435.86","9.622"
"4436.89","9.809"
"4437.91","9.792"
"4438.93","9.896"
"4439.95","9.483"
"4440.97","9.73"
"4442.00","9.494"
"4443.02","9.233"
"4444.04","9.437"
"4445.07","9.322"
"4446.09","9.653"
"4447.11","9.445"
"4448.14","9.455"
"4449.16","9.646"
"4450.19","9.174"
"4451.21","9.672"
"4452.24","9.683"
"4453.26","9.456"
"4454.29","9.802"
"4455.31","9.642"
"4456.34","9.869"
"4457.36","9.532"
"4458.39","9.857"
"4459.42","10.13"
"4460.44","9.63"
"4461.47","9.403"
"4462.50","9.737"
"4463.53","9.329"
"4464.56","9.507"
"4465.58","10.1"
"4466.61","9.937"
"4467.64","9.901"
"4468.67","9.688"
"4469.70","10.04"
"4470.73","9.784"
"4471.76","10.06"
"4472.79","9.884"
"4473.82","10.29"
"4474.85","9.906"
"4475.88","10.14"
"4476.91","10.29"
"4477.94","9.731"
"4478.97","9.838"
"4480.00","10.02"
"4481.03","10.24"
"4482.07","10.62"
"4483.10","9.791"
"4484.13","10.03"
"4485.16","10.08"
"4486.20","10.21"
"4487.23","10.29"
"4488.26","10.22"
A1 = -2.95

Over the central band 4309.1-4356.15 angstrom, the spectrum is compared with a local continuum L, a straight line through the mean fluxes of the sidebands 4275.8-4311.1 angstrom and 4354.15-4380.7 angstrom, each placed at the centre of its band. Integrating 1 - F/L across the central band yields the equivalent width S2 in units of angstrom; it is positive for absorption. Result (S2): -3.6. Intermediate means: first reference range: 10.9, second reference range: 11.3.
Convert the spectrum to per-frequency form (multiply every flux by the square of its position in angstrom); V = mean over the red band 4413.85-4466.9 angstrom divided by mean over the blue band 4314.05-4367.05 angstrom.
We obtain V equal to 0.8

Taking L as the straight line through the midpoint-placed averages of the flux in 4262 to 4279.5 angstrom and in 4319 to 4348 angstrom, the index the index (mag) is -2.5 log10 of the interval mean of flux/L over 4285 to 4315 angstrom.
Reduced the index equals 0.01 mag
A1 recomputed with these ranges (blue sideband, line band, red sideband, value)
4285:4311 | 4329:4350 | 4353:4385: -1.9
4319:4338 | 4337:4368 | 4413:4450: -0.8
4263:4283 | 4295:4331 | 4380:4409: -4.3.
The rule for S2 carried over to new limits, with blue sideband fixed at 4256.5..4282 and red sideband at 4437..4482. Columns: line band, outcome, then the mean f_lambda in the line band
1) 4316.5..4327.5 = -2.1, 12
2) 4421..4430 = 0.2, 9.6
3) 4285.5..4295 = -0.6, 10.9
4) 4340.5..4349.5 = -1.9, 12.2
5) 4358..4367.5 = -1.4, 11.5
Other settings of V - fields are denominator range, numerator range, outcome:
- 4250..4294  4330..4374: 1.18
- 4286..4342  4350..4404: 0.97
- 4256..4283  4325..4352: 1.22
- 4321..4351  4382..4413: 0.87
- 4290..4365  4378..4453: 0.88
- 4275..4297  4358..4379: 1.09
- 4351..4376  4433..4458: 0.87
